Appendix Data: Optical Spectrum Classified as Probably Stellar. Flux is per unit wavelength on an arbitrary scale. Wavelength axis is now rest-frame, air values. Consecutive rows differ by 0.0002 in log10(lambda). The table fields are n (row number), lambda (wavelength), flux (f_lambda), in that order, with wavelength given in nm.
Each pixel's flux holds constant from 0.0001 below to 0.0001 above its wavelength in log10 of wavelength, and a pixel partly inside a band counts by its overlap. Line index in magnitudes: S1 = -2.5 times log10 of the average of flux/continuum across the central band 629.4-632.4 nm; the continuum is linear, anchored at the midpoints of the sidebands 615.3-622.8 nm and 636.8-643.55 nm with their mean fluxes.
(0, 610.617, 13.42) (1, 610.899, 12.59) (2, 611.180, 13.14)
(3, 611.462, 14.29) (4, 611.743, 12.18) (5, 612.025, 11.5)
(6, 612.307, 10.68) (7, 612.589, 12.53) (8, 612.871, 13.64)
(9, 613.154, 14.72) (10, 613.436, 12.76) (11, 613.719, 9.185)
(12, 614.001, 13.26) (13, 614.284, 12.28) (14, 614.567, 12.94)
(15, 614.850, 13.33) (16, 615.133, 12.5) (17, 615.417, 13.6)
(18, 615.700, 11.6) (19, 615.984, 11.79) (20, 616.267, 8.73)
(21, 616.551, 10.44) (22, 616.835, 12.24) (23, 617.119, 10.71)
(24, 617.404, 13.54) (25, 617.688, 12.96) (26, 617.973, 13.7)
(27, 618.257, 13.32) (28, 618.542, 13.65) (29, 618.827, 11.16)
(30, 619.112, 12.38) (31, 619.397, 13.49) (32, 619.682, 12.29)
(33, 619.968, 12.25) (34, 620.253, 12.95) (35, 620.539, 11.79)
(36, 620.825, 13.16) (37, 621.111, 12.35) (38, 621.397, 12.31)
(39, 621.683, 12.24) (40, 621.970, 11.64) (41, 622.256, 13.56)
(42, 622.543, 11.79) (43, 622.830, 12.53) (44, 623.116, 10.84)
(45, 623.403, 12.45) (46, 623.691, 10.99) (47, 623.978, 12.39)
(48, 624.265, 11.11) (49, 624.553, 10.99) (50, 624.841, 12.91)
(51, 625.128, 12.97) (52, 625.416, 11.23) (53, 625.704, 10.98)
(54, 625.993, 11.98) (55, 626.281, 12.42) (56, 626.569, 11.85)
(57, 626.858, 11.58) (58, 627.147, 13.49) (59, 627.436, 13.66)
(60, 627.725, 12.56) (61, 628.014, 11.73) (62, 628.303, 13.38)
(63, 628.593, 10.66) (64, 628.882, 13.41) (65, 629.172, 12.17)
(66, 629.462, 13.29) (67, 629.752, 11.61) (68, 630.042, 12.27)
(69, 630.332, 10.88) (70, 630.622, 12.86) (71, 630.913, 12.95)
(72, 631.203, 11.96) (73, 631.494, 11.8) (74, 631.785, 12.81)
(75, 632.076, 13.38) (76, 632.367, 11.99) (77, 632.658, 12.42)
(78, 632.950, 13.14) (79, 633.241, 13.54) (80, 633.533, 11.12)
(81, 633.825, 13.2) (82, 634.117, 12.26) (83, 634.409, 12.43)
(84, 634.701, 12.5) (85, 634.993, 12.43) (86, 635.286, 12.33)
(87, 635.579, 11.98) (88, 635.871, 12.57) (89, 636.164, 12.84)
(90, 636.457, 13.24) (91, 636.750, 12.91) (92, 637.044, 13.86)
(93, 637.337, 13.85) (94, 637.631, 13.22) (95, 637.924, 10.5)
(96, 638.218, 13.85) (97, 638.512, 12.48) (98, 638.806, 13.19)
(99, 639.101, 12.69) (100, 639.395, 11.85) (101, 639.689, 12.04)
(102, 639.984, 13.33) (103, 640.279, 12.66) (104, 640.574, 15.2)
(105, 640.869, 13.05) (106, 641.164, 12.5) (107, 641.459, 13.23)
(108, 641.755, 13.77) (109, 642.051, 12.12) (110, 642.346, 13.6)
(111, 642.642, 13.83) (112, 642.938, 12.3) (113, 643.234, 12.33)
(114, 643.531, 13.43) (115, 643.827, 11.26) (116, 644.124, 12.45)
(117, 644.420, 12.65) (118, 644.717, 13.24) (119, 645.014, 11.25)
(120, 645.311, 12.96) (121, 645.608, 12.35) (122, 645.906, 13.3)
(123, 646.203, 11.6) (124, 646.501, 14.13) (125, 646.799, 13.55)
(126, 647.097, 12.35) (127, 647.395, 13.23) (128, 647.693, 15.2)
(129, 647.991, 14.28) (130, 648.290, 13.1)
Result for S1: 0.03 mag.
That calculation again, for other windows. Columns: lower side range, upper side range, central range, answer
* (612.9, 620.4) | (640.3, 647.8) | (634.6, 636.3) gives 0.031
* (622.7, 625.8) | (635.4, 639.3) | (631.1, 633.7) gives -0.003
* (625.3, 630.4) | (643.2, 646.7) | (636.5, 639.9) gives -0.030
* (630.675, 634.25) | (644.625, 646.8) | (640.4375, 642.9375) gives -0.055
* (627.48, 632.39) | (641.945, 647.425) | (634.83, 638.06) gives -0.016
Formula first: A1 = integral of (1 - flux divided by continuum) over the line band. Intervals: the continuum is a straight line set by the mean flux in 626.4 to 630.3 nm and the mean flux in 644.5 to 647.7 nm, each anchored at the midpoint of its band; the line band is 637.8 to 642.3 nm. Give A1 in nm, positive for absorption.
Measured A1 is -0.05 nm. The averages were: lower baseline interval 12.4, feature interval 12.9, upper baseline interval 12.9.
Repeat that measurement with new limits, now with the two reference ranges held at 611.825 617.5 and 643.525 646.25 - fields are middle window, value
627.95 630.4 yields 0.009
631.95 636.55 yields -0.099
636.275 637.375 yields -0.095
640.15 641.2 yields -0.091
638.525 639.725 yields -0.011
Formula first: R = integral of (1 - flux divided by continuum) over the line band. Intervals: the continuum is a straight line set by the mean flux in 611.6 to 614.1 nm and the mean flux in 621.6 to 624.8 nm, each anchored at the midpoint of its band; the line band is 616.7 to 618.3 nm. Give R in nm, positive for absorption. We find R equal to -0.082 nm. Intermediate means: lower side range 12.3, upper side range 11.9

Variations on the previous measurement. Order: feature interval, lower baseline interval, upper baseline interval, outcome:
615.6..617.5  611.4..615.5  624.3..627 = 0.18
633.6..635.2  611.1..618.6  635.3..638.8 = 0.04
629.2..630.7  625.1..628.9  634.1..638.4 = 0.03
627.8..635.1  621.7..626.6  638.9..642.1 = -0.01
